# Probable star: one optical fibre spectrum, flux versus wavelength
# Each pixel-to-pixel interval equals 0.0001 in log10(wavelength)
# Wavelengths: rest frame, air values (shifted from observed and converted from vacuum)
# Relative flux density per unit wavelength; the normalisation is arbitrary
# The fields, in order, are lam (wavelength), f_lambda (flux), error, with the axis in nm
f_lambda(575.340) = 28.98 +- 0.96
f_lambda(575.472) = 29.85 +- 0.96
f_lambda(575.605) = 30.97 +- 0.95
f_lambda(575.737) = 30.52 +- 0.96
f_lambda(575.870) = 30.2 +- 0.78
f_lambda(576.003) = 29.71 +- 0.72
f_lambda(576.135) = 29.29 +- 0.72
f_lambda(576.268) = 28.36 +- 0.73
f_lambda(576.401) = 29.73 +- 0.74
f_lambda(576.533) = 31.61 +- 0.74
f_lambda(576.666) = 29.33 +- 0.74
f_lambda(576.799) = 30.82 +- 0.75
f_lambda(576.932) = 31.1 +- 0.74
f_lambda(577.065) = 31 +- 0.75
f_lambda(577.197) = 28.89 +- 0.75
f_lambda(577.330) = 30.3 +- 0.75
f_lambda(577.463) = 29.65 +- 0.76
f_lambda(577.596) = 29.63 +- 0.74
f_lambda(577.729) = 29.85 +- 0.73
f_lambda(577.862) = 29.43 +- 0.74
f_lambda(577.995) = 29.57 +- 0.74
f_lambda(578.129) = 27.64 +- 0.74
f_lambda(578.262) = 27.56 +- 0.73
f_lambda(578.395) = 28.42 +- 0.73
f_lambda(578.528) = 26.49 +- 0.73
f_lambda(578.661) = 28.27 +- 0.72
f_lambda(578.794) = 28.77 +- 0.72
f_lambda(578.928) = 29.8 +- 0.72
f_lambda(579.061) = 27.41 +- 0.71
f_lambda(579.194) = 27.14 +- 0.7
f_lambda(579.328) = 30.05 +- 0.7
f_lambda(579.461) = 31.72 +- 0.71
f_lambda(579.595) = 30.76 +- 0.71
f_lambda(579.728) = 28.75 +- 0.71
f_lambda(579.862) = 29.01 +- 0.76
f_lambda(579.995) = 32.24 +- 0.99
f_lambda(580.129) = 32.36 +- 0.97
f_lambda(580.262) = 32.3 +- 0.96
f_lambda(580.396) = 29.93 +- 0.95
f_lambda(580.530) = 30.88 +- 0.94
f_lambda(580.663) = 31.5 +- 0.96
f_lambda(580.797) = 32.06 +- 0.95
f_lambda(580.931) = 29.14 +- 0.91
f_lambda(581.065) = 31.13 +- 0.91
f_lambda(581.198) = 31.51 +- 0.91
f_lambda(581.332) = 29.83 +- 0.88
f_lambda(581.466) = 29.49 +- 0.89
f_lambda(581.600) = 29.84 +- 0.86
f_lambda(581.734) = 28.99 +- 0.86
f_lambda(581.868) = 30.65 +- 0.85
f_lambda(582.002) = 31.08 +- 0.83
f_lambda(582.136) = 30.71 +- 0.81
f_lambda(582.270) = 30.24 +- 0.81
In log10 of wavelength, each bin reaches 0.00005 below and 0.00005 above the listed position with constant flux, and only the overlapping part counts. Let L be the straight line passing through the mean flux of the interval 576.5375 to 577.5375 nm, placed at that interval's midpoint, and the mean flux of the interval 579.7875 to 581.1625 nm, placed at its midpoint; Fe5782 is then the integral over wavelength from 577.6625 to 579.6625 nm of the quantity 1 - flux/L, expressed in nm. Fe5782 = 0.12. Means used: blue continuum 30.2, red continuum 31.1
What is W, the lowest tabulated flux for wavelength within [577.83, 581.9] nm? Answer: 26.49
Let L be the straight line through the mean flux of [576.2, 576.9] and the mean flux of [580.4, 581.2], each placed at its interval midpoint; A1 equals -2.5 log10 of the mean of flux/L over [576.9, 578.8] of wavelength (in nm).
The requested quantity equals 0.04 mag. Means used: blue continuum 30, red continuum 30.9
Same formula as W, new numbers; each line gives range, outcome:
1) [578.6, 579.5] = 27.14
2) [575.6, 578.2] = 27.64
